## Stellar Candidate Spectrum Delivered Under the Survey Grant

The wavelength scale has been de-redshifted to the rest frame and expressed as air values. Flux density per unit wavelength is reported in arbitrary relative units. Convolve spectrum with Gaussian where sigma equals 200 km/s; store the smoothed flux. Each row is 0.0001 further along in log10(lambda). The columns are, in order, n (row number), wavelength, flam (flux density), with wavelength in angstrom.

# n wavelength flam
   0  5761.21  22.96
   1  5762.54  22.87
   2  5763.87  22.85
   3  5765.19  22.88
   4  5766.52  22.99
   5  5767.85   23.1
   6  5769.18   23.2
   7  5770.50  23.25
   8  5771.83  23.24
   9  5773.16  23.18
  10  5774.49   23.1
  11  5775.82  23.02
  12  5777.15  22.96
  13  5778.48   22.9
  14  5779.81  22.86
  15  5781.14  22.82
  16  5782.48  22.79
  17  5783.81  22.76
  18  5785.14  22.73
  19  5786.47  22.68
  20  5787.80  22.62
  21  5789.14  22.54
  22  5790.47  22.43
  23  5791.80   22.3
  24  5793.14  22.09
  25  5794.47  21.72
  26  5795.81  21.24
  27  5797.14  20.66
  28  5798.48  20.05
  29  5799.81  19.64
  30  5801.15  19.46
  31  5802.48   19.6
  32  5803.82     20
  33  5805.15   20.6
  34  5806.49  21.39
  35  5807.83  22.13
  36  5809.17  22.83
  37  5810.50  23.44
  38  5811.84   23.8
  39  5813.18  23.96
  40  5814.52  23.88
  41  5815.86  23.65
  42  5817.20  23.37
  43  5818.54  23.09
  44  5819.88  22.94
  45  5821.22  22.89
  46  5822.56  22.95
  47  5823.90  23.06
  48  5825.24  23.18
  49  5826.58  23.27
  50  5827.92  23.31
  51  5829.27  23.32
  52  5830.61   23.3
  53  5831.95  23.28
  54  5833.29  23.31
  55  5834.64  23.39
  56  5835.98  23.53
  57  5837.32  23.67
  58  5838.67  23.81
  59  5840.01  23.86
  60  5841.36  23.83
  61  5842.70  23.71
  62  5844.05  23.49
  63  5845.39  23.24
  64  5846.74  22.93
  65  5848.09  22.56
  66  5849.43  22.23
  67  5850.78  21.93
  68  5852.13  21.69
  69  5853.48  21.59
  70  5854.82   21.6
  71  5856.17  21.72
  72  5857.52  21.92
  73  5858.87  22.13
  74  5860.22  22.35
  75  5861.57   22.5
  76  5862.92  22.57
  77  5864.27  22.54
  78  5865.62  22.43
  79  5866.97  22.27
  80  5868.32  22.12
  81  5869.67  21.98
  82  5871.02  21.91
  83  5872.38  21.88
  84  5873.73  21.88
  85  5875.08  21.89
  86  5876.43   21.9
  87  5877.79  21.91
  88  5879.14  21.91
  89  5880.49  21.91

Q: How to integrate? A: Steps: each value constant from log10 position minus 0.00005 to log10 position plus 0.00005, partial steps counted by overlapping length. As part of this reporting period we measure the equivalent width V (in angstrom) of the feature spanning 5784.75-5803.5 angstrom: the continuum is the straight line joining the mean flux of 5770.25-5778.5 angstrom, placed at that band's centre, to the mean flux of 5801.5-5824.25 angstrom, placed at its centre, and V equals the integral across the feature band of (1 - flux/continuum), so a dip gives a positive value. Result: 1.2 angstrom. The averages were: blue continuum 23.1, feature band 21.4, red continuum 22.5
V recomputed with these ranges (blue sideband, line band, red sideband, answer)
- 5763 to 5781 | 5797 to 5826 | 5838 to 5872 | 0.81 angstrom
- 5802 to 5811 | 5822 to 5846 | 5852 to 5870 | -1.81 angstrom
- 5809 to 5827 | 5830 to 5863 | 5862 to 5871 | -0.11 angstrom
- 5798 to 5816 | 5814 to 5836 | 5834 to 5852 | -0.80 angstrom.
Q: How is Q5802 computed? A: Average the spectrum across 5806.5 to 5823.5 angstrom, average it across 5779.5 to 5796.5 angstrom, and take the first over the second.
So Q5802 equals 1.0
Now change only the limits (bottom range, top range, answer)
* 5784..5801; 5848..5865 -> 1.02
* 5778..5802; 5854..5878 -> 1.01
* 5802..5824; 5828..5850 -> 1.03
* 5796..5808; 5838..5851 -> 1.14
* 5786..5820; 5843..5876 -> 1.01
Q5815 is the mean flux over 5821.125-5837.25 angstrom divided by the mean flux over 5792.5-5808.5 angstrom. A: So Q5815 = 1.1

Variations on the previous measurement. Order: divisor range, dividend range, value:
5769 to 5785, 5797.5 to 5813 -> 0.92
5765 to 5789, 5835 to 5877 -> 0.98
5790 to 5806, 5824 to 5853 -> 1.11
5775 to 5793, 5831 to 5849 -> 1.03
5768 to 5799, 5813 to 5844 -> 1.04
